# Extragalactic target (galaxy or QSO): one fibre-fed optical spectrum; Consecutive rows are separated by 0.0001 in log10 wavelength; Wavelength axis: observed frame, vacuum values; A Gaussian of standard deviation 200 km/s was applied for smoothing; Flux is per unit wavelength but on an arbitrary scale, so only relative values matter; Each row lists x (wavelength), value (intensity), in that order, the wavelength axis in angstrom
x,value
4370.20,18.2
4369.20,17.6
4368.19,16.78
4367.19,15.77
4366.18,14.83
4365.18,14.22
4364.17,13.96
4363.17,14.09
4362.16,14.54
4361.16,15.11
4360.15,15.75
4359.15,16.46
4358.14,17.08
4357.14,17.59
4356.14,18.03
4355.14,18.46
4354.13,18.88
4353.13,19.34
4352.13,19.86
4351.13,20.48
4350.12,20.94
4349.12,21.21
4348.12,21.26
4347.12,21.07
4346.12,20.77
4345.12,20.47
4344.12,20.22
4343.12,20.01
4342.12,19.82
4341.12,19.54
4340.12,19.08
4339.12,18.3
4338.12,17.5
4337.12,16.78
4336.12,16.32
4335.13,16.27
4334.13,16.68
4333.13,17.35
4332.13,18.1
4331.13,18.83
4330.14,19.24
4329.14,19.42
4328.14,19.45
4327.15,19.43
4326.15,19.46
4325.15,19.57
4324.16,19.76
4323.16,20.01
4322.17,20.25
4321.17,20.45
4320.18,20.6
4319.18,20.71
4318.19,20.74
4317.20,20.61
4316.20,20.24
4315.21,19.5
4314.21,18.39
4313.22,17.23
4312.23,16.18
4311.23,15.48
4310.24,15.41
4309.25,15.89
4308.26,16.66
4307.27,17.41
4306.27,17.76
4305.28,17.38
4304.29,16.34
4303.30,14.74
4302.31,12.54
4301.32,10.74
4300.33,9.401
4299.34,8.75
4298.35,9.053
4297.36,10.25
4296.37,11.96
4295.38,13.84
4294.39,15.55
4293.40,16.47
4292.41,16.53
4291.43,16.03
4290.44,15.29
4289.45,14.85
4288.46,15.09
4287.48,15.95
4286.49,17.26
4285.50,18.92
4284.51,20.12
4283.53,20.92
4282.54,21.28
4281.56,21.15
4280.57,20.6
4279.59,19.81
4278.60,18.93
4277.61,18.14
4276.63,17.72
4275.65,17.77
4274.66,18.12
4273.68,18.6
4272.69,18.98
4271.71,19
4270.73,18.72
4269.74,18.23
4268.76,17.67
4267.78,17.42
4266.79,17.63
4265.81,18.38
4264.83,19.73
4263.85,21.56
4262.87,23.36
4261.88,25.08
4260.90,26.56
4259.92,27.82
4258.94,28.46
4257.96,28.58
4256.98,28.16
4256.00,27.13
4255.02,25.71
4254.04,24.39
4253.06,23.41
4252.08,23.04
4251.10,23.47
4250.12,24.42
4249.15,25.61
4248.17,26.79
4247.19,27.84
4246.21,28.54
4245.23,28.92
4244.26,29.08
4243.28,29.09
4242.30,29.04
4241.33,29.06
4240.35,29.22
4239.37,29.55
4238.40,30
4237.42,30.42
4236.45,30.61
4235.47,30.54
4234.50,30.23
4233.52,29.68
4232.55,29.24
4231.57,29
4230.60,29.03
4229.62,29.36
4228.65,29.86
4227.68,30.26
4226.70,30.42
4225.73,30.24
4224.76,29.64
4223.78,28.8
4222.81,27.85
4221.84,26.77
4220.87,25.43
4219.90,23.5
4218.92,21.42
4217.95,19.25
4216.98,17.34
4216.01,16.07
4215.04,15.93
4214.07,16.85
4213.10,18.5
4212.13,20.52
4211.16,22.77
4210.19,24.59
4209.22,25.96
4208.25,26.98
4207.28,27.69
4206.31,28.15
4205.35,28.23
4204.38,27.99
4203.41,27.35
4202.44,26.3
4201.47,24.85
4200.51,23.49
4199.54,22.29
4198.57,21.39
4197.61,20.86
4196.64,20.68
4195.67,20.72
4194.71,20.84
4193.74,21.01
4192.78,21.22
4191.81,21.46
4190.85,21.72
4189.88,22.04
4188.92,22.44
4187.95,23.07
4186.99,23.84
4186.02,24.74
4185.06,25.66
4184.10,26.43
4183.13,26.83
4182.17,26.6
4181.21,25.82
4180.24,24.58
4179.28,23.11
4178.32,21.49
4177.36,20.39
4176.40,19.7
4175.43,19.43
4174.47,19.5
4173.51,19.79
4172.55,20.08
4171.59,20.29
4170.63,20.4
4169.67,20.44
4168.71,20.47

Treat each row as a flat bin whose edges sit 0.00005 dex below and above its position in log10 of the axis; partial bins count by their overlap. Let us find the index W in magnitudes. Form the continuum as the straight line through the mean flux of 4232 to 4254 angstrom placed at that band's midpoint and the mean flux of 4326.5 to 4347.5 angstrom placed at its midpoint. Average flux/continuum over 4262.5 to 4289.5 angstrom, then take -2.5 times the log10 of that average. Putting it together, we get 0.30 mag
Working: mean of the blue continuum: 28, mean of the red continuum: 18.8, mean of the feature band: 18.8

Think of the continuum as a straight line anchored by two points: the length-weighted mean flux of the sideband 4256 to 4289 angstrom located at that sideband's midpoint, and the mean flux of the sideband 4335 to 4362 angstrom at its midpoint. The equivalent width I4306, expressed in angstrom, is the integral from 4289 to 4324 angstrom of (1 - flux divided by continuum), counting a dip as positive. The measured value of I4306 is 6.3 angstrom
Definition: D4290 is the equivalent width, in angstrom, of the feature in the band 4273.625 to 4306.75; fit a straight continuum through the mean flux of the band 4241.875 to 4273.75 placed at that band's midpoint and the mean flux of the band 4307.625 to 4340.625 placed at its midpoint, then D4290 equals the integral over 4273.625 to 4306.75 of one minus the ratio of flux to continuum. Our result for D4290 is 8.2 angstrom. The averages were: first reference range 24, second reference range 18.5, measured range 16.1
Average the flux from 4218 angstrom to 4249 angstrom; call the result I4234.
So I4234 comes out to 28.5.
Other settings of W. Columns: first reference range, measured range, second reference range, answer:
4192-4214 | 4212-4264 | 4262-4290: -0.236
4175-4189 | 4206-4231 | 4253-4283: -0.090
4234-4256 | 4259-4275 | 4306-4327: 0.206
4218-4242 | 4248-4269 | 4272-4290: -0.038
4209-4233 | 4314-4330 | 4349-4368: -0.044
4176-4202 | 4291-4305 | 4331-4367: 0.438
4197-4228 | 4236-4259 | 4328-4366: -0.209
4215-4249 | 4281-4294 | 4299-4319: 0.101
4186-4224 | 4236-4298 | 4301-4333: -0.075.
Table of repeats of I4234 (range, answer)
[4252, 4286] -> 21.4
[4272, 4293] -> 18.2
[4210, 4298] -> 22.9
